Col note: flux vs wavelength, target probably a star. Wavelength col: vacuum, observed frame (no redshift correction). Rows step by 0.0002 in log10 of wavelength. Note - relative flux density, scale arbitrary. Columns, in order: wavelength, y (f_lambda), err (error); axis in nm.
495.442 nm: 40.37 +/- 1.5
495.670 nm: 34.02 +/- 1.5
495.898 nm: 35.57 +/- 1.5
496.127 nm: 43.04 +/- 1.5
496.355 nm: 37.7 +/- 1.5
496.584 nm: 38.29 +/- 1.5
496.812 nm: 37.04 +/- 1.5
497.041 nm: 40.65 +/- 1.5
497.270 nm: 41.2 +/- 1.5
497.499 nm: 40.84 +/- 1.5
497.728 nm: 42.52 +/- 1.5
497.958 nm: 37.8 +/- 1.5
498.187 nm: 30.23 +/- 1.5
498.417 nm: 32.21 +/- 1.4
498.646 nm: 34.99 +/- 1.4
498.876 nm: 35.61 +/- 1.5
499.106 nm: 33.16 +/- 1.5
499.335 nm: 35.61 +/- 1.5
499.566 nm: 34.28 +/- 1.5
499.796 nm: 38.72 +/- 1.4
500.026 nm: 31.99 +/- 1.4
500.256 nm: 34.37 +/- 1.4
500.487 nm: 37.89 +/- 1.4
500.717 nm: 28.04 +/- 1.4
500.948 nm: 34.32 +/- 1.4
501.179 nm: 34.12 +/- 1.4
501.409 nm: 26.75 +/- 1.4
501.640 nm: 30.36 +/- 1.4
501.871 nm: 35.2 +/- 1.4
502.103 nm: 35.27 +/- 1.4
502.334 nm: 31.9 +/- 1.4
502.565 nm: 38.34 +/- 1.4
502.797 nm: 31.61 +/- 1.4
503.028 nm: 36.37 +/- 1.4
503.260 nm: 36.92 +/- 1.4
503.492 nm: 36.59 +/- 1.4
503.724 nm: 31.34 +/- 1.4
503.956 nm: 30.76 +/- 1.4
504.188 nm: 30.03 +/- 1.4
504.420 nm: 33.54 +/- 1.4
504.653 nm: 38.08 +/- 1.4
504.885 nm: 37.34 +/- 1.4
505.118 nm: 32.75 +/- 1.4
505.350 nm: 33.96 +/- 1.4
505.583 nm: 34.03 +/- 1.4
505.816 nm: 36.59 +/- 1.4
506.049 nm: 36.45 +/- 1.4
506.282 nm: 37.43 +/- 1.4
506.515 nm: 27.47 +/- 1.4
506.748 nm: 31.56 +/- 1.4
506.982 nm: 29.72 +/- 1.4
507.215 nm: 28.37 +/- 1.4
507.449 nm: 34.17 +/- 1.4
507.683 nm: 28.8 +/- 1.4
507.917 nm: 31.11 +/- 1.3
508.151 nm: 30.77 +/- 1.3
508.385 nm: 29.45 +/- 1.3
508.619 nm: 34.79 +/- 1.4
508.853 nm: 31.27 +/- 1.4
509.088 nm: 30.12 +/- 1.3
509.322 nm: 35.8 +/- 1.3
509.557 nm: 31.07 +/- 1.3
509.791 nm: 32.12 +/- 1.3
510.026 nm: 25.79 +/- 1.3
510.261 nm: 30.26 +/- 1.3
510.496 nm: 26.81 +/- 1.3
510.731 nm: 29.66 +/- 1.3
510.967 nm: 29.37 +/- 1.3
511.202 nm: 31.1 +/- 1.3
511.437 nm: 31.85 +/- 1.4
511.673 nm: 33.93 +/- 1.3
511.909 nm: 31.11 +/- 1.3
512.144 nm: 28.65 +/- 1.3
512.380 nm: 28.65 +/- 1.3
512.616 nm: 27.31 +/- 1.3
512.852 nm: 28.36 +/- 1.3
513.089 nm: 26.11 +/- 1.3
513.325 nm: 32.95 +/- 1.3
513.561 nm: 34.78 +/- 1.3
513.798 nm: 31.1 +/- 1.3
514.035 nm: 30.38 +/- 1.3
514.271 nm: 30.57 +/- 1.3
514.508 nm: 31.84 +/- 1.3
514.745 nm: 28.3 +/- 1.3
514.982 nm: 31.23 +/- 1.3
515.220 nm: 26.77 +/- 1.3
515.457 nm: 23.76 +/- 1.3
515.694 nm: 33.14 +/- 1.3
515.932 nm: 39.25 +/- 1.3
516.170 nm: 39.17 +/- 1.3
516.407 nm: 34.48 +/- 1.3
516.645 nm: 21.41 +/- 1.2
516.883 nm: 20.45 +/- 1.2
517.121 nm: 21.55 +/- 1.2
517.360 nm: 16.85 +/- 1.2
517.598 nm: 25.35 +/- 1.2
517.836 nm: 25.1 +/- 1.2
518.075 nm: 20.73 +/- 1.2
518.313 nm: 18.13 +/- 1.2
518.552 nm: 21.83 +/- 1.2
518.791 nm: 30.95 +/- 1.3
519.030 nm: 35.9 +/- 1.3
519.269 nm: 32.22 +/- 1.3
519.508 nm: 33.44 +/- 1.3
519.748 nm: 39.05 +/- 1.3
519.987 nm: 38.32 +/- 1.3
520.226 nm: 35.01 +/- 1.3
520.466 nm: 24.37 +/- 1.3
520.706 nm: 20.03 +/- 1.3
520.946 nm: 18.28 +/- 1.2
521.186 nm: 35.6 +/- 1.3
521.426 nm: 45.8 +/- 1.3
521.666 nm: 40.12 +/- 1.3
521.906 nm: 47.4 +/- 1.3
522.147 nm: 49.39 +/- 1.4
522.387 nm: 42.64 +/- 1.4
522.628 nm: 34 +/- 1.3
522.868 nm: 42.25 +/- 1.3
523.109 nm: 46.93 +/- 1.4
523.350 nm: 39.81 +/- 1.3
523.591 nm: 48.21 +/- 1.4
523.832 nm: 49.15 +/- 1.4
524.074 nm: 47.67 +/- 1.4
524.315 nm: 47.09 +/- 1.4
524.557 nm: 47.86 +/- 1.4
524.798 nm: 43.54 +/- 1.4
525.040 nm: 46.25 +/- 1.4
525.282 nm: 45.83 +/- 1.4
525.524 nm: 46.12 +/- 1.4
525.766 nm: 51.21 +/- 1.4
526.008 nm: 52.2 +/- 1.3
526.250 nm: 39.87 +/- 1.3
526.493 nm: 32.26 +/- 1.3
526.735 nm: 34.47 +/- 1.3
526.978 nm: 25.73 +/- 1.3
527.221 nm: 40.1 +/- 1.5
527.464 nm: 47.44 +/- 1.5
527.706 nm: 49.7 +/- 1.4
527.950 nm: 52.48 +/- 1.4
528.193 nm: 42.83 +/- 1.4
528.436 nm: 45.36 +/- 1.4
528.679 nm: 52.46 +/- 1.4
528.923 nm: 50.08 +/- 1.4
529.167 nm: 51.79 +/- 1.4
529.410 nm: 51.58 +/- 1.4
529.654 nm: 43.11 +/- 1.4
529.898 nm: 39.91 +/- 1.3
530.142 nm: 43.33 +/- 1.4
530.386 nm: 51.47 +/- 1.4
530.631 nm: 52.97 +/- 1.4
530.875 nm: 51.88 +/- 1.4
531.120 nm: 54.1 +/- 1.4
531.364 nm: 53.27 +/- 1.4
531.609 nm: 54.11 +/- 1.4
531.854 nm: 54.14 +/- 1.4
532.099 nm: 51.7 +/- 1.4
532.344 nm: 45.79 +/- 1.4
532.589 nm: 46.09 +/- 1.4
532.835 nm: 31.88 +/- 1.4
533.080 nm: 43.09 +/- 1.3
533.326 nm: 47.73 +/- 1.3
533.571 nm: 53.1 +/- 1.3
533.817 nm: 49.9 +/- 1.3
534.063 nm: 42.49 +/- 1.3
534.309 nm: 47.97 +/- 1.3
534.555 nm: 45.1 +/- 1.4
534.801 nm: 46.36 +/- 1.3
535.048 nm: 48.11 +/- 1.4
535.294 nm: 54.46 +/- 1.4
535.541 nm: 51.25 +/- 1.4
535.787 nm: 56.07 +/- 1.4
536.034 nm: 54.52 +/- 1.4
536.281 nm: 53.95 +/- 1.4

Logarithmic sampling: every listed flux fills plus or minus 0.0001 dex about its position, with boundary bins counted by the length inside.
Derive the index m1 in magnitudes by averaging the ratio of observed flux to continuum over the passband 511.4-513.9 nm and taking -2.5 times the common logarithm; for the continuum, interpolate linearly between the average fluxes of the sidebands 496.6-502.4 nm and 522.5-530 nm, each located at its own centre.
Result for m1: 0.29 mag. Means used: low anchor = 35.1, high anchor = 44.8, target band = 30.4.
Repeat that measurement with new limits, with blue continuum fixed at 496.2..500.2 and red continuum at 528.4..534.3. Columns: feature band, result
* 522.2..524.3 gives 0.03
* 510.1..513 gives 0.36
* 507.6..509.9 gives 0.27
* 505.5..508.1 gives 0.23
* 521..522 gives 0.11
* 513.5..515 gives 0.34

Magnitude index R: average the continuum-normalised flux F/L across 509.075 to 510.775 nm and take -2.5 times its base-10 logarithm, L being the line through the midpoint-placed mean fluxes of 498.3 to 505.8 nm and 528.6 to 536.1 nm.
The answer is 0.24 mag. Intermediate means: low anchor 34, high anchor 49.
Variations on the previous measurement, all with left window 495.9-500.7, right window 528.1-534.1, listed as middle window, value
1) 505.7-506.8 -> 0.16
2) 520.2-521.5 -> 0.47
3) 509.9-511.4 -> 0.38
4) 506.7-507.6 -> 0.28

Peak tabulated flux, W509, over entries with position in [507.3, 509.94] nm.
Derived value 35.8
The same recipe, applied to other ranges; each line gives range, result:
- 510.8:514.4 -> 34.78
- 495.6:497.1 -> 43.04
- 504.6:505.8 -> 38.08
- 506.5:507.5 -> 34.17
